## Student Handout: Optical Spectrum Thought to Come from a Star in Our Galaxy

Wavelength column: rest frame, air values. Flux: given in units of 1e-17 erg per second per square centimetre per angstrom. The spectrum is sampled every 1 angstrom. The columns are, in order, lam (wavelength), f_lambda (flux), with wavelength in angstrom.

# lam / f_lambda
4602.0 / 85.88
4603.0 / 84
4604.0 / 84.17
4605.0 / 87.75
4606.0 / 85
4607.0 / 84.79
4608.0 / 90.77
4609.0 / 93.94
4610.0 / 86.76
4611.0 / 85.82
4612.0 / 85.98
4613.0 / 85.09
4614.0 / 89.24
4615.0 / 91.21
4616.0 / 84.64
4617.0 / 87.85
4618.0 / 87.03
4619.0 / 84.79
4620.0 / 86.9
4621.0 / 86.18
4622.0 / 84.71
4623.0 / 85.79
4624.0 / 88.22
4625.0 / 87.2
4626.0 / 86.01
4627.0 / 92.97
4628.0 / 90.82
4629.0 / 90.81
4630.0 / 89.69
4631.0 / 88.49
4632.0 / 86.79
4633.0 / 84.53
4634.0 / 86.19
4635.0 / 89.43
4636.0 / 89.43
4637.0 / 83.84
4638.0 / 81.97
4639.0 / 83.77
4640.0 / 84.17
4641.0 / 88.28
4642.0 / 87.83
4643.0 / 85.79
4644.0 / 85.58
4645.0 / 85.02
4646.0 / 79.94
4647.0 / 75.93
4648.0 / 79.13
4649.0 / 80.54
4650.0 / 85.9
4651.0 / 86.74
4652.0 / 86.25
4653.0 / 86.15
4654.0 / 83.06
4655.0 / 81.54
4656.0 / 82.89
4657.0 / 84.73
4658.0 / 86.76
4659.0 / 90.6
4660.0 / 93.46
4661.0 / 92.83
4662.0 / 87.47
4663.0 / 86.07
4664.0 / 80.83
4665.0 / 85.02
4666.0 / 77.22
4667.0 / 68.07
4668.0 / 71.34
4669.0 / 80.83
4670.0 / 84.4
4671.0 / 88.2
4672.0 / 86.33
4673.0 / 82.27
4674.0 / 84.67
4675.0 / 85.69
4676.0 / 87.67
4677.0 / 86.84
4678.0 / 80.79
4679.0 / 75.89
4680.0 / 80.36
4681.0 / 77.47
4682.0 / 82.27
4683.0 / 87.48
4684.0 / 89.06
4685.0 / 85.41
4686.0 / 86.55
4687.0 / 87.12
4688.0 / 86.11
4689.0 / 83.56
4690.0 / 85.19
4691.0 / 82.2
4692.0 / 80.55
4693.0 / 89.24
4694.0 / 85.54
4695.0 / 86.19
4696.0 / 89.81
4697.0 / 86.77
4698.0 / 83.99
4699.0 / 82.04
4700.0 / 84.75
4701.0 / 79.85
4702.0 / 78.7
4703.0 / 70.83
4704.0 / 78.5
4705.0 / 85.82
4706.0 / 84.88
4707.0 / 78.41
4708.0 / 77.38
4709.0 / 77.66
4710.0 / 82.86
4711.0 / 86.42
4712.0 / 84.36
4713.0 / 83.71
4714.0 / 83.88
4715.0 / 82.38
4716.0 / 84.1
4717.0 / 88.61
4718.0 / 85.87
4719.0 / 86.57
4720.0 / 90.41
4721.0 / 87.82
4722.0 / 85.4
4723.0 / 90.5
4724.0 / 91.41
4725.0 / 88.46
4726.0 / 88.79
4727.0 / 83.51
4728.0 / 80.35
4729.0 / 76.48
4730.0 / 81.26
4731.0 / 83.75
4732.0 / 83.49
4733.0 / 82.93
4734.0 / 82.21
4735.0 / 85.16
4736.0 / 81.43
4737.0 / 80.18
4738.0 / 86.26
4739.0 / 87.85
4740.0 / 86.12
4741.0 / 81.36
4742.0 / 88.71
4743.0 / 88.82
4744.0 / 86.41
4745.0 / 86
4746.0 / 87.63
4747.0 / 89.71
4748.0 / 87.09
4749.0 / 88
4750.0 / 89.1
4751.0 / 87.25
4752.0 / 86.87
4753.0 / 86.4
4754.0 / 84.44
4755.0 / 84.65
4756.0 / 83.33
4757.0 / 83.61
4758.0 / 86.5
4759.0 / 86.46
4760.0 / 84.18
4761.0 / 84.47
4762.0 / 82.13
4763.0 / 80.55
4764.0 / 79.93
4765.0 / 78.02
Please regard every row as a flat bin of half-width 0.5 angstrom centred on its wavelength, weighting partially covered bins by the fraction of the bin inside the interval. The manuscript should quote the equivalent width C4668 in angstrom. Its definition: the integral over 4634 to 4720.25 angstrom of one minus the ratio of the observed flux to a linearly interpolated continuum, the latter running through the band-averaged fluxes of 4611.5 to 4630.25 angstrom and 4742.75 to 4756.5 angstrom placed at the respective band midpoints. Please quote 3.3 angstrom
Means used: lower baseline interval 87.6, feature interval 83.9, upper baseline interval 86.8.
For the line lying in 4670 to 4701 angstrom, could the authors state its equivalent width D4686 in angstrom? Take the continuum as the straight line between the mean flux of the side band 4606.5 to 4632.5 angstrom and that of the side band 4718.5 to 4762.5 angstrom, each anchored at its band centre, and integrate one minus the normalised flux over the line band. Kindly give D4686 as 0.7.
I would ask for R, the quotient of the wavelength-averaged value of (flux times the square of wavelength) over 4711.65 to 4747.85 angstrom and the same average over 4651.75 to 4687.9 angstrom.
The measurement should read 1.04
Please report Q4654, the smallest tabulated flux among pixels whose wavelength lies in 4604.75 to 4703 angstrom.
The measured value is 68.07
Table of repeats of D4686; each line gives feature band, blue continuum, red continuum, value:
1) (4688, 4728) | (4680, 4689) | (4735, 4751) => 0.55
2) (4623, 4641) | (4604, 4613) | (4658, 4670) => -0.36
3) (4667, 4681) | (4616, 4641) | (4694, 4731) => 0.54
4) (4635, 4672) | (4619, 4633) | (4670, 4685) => 0.75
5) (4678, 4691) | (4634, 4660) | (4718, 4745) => 0.20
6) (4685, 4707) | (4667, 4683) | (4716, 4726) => 0.30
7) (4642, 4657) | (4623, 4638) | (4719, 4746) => 0.69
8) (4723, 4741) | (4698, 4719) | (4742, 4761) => 0.07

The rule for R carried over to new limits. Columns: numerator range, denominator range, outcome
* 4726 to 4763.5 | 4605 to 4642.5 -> 1.02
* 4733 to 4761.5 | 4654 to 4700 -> 1.05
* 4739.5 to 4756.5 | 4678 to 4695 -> 1.06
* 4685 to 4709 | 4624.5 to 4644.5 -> 0.98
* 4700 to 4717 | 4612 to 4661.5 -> 0.98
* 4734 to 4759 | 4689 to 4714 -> 1.06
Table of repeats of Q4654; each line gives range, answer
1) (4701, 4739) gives 70.83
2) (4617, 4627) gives 84.71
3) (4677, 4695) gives 75.89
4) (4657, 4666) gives 77.22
